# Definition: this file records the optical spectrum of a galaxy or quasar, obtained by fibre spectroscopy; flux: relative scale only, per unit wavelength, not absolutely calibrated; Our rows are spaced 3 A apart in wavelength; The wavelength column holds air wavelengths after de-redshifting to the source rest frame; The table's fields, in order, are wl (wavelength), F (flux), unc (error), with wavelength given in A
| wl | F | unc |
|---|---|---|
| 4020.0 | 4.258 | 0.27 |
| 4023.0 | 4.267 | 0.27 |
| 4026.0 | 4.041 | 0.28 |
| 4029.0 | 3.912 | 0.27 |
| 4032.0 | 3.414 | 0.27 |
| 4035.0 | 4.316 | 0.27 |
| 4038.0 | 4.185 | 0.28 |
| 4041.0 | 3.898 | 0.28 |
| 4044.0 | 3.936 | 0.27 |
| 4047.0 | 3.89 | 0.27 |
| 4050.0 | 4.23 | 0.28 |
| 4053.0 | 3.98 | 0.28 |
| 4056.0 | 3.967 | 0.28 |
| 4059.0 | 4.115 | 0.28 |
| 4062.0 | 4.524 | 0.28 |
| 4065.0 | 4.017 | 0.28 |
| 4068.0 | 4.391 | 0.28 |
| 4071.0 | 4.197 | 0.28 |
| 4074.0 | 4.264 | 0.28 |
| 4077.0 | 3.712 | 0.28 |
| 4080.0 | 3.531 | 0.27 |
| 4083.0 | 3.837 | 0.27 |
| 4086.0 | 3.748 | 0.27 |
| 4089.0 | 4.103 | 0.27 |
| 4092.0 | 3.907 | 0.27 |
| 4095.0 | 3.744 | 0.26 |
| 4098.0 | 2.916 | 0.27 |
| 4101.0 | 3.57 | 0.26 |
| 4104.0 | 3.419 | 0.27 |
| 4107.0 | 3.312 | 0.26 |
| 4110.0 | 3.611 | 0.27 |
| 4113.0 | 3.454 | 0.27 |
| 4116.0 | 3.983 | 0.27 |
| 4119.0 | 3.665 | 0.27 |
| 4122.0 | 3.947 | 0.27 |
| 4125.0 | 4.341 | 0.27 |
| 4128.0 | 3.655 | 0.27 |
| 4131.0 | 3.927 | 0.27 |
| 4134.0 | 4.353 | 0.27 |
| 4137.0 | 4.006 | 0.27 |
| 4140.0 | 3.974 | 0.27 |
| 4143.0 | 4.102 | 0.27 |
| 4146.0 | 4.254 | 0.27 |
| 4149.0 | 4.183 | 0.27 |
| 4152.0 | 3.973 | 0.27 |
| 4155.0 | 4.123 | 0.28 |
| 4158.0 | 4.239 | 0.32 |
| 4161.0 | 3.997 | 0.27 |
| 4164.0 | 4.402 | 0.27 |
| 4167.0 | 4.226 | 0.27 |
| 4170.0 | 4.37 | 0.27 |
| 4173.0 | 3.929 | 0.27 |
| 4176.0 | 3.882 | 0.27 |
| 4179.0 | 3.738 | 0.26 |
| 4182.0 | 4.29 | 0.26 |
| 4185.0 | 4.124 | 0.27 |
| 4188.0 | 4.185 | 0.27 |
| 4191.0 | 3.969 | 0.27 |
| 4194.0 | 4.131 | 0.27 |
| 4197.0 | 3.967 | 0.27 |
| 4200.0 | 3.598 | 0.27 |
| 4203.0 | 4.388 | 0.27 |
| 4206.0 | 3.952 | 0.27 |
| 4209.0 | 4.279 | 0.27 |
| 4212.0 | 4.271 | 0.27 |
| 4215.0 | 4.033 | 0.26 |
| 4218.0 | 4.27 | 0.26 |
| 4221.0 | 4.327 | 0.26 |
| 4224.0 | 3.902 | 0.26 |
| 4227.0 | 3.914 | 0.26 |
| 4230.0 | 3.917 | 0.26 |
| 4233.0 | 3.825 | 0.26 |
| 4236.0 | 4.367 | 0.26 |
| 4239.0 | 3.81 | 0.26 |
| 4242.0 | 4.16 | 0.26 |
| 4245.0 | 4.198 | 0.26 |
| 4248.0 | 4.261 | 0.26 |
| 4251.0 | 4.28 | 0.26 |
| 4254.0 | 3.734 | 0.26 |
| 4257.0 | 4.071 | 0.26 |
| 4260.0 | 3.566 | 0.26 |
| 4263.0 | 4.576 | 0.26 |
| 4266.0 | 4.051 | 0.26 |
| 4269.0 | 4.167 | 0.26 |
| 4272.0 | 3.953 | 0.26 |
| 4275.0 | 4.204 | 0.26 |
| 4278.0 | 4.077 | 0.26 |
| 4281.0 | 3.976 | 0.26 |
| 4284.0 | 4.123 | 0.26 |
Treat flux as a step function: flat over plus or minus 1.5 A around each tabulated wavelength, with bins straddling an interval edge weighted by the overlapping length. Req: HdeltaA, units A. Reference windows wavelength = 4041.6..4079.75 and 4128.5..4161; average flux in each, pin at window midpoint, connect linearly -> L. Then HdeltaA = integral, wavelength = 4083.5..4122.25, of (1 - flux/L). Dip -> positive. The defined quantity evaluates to 4.2 A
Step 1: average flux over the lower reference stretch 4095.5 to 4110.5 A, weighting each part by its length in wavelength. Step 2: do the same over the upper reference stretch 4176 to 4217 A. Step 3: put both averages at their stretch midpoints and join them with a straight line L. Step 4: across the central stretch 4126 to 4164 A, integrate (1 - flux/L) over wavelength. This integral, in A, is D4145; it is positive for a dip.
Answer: -4.1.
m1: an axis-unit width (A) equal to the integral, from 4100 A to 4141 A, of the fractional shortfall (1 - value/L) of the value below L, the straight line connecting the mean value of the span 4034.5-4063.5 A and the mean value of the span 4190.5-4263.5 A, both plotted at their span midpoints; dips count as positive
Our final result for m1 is 2.8 A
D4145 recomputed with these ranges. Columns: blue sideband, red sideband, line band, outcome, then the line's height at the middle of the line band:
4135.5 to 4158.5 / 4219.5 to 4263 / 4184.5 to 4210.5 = 0.04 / 4.07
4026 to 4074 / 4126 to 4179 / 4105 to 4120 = 1.78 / 4.08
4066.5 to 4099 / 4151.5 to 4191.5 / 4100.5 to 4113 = 1.47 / 3.93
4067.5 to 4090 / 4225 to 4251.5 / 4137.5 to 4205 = -1.18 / 4.02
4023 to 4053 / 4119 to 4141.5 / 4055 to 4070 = -0.80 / 4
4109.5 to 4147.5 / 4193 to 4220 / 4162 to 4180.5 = -0.25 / 4.03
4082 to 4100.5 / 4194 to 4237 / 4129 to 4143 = -0.81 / 3.83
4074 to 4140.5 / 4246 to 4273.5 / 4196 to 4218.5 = -0.68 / 3.97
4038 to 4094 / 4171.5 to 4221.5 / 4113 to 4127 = 0.43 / 4.04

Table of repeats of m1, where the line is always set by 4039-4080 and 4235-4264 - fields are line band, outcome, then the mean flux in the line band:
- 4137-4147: 0.0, 4.09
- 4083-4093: 0.4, 3.91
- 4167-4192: 0.1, 4.07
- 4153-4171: -0.6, 4.22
